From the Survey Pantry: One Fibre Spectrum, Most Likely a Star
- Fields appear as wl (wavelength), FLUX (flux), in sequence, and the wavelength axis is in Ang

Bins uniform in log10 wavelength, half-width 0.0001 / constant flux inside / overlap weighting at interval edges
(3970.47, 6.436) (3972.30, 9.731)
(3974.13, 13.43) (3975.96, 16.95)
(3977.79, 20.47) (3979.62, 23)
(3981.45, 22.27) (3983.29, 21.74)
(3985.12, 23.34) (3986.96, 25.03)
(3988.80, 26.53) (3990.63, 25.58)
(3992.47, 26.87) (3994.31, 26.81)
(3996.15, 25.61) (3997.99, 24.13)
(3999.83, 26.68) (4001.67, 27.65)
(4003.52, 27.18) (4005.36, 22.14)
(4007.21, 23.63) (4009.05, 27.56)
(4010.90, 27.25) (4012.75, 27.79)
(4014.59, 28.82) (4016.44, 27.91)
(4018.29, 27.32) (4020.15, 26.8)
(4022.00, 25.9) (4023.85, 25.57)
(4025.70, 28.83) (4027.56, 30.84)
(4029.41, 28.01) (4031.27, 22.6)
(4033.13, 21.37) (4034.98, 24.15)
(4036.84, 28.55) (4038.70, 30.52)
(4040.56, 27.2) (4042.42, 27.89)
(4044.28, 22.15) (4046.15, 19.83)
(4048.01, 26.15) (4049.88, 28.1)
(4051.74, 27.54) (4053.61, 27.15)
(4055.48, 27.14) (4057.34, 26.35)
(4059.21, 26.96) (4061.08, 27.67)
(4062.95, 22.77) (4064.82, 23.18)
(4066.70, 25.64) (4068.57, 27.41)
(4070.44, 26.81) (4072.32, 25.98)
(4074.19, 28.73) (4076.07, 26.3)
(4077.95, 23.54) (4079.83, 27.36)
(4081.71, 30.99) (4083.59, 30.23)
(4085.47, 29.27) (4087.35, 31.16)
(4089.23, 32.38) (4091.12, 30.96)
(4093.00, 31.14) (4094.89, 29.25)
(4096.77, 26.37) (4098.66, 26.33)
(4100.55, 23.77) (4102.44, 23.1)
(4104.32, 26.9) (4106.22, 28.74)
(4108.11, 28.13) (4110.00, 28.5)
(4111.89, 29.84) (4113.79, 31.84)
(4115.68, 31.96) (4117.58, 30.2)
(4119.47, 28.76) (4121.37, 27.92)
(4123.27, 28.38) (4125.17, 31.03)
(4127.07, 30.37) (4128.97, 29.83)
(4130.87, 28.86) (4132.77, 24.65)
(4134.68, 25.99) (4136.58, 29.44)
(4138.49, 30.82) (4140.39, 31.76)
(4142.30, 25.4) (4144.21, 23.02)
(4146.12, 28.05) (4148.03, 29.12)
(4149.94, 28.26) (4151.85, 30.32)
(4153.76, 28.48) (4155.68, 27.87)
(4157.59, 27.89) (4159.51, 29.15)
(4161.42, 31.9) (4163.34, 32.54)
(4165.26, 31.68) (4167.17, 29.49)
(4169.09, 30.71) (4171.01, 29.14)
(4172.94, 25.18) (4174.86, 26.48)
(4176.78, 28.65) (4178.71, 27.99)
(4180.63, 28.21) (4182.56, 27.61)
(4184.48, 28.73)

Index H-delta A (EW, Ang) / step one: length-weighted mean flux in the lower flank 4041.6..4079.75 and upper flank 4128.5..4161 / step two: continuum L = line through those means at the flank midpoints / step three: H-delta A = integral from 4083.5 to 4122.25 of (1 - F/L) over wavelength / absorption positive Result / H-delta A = -2.6 Ang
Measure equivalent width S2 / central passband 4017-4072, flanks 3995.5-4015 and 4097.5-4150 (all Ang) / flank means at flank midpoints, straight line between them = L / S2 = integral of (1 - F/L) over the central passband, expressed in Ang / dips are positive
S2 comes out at 1.27 Ang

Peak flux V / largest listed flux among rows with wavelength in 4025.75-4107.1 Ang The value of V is 32.38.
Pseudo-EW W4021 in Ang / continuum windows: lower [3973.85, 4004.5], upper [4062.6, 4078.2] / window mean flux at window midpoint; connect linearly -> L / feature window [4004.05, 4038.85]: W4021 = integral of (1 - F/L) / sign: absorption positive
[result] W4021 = -2.6 Ang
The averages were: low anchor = 23.9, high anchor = 25.8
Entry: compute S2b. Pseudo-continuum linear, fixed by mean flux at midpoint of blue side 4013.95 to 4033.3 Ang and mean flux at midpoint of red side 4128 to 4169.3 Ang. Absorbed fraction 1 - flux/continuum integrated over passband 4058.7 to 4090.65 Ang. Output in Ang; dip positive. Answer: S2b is 0.23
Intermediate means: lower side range 26.9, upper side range 28.8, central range 27.5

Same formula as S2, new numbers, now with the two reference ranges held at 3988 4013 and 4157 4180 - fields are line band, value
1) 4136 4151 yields 0.3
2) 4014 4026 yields -0.3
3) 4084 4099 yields -1.1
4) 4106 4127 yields -1.0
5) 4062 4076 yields 0.8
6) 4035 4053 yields 0.4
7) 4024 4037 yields 0.2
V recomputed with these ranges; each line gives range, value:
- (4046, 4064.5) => 28.1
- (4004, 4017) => 28.82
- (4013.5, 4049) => 30.84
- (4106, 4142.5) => 31.96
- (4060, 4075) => 28.73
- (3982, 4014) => 27.79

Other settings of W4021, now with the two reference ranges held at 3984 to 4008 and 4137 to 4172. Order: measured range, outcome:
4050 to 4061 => -0.1 Ang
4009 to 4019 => -0.7 Ang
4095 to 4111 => 0.8 Ang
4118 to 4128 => -0.3 Ang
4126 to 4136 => 0.2 Ang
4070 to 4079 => 0.3 Ang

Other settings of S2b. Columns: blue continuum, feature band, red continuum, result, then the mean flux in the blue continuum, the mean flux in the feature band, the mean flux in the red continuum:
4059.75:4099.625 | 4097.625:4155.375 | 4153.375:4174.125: 0.8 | 27.8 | 28.3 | 29.4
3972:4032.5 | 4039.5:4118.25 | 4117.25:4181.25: -1.7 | 24.8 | 27.5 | 28.7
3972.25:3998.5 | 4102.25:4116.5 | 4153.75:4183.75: -1.1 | 22.5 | 28.9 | 28.9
